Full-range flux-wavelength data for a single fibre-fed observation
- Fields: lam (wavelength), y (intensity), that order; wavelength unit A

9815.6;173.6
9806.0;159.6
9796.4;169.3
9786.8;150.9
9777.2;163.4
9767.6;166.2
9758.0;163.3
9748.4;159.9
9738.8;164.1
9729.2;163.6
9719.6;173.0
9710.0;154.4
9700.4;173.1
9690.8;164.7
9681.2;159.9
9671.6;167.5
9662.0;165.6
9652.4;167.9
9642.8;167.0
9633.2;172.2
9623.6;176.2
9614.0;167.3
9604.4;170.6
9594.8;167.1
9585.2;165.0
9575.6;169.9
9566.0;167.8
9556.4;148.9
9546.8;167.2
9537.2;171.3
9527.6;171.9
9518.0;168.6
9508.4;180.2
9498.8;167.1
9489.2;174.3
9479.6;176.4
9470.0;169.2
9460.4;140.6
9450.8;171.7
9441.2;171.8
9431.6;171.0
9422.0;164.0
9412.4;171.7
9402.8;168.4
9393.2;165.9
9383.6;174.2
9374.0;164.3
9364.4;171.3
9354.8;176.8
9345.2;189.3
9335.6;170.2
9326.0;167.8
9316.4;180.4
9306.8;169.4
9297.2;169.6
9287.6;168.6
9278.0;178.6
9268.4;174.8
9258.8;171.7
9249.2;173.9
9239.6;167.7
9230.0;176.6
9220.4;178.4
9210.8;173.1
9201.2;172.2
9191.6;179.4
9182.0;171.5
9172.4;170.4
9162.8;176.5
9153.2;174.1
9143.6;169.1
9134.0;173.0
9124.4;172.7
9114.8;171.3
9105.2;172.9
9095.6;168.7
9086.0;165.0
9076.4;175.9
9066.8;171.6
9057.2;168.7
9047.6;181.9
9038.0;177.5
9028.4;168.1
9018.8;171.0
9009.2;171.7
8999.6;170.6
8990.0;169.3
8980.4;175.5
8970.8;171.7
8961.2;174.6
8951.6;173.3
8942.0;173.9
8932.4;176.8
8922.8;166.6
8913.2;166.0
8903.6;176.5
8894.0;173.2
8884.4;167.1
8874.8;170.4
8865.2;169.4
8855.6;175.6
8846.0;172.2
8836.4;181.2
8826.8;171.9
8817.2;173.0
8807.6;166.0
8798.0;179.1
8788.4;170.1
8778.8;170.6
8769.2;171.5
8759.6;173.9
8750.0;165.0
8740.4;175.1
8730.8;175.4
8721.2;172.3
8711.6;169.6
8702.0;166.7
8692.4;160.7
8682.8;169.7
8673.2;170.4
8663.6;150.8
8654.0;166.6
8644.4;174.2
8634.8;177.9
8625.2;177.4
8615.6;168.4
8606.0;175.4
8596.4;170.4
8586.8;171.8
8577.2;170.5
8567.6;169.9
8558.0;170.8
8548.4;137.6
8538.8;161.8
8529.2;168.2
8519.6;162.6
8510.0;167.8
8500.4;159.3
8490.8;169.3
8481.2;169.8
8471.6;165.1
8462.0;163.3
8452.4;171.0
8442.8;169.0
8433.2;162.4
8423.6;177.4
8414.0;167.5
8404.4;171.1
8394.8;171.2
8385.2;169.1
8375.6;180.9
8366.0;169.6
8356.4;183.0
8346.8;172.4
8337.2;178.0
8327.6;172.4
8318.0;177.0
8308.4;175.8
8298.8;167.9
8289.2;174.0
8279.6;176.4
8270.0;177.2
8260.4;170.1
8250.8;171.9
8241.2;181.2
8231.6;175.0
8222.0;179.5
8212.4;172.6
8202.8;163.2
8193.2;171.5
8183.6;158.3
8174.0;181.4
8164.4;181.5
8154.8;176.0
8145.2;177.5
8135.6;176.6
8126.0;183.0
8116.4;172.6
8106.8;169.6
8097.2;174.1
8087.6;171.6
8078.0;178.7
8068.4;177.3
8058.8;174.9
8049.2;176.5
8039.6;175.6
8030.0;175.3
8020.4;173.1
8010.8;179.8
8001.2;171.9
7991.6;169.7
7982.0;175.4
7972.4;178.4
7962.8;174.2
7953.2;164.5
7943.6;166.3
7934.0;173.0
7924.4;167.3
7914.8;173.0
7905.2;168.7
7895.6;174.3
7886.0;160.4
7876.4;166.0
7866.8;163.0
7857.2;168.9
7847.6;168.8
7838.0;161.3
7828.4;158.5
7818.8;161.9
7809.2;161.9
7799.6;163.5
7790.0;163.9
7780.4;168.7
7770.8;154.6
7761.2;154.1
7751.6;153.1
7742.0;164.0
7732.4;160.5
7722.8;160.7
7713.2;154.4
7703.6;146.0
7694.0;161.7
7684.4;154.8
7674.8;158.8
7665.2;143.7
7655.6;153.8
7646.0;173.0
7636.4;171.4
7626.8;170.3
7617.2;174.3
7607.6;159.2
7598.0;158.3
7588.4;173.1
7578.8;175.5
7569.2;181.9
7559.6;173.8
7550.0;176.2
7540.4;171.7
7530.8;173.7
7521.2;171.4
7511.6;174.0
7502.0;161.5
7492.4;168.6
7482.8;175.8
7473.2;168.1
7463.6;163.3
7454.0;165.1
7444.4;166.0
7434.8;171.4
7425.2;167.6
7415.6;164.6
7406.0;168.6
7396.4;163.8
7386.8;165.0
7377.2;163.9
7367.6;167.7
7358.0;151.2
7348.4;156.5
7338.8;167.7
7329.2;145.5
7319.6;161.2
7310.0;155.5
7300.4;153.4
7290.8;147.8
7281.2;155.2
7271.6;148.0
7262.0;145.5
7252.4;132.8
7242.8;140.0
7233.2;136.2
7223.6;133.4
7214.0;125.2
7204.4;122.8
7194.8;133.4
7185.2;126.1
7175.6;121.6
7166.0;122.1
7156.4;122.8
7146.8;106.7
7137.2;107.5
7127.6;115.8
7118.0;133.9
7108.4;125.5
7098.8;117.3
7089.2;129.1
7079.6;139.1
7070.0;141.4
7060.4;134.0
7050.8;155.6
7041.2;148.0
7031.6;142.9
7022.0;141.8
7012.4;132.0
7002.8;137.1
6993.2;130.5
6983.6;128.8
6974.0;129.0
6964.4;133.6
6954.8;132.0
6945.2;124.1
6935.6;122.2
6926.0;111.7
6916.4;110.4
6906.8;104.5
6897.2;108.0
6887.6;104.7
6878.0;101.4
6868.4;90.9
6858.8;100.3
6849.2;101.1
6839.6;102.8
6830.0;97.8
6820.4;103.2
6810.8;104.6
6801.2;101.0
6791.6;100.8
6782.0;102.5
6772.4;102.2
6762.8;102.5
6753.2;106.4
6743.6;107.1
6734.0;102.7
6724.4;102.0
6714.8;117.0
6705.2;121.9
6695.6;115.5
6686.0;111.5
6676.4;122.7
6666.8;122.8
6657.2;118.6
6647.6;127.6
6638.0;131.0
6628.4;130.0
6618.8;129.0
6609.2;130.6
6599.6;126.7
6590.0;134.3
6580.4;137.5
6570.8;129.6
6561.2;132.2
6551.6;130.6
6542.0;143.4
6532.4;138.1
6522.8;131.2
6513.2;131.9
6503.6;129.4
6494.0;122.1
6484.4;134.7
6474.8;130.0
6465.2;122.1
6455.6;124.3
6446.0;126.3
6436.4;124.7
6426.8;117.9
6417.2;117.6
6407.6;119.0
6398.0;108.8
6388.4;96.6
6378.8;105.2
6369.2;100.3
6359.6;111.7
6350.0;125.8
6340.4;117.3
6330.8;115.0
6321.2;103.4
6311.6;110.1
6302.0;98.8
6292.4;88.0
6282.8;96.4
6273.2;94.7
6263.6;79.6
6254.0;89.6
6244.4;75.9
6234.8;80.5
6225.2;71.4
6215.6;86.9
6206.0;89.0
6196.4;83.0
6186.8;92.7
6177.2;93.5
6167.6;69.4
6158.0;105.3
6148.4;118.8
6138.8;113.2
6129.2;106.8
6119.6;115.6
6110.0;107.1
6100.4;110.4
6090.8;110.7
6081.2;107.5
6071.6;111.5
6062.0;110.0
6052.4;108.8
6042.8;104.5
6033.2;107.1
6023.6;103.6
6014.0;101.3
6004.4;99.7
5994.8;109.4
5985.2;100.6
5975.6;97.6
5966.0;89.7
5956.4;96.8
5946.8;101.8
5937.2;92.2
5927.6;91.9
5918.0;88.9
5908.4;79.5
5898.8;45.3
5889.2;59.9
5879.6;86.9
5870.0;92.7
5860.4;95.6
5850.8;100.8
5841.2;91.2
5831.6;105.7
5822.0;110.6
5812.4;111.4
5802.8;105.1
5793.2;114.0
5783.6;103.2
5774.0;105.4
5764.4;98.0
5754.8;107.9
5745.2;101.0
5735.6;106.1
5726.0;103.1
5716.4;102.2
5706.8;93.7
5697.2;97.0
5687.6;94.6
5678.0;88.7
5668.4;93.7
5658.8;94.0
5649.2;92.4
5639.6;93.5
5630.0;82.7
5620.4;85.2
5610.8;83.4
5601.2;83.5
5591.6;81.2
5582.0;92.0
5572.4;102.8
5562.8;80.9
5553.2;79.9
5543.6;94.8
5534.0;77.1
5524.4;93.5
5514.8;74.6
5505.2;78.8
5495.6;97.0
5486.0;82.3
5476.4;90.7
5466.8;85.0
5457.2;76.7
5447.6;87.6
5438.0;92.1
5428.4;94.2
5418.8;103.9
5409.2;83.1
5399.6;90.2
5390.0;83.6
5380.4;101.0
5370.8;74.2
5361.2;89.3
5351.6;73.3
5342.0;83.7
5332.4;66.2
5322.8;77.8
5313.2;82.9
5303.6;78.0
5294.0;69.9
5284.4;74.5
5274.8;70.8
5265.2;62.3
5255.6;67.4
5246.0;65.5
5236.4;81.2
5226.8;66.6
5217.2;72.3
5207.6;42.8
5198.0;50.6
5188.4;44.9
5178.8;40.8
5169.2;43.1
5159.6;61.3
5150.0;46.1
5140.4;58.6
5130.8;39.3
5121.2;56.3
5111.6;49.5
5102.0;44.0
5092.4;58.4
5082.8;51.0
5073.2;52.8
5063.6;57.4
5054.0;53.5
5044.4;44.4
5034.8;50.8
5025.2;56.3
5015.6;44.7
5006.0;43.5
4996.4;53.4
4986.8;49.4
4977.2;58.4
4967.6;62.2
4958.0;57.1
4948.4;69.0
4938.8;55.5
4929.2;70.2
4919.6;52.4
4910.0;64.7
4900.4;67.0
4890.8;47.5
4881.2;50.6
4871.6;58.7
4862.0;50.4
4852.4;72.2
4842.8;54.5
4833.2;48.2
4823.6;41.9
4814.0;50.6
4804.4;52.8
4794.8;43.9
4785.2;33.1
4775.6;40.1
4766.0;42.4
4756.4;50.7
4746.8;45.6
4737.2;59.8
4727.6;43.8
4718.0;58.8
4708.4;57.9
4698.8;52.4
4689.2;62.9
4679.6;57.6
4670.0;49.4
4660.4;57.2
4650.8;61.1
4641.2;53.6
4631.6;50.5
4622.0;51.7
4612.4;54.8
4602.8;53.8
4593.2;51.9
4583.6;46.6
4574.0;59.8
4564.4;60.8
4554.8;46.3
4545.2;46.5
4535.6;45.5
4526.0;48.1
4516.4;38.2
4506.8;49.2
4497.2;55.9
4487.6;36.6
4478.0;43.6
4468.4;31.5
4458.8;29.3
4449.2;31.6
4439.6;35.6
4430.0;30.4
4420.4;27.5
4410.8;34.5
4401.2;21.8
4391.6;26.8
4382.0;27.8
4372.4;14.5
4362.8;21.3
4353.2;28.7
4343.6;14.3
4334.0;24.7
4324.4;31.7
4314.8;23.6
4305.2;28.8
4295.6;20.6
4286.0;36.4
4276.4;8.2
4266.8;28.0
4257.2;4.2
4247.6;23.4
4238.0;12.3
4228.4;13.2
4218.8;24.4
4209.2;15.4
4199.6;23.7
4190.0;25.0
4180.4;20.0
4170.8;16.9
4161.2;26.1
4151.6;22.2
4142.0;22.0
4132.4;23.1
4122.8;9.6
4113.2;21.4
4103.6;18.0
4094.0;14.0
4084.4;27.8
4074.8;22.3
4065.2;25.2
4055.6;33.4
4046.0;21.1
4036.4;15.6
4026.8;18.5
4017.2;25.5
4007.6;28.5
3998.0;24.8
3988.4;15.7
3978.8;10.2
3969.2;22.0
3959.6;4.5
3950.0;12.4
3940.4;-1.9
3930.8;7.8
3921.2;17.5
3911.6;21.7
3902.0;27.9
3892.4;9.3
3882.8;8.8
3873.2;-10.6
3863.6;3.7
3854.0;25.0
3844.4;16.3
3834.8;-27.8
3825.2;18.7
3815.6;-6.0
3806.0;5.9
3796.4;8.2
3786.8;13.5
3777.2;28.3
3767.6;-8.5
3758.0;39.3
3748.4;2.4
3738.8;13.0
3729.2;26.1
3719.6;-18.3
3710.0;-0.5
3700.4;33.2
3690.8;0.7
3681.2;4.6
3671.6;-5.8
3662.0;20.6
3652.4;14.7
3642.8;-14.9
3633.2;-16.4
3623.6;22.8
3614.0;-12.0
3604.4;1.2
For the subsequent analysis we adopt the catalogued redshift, 0.000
